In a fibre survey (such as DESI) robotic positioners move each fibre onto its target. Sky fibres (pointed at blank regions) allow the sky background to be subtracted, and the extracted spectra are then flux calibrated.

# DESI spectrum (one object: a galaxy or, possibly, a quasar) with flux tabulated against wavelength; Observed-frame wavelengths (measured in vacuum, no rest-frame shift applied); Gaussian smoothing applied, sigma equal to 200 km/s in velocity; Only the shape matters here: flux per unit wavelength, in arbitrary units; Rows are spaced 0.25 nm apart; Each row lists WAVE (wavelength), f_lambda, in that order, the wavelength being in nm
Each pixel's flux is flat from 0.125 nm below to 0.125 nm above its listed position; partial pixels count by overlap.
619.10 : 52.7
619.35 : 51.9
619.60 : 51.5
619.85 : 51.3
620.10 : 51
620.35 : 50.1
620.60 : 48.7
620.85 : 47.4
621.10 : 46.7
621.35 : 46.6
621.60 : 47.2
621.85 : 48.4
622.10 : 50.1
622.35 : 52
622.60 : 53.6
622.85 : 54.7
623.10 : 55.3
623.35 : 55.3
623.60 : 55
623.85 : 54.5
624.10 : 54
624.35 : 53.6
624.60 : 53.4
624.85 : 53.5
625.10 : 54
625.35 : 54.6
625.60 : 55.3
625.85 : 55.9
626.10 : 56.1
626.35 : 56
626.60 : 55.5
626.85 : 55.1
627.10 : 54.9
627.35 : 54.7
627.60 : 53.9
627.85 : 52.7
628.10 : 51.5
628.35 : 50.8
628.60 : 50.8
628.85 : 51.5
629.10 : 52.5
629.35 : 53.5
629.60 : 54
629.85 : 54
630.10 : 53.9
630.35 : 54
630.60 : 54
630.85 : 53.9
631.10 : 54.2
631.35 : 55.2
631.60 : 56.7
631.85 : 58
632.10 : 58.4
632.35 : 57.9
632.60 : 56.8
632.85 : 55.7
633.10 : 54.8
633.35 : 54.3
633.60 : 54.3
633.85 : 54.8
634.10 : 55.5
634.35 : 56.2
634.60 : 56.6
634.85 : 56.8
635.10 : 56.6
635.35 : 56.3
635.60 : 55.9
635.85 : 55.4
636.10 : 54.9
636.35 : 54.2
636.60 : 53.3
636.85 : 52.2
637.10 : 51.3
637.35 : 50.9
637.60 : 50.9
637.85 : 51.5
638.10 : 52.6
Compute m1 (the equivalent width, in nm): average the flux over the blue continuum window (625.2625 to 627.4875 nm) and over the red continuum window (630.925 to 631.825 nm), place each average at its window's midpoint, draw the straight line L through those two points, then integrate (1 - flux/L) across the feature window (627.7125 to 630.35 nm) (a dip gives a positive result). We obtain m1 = 0.137 nm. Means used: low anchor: 55.3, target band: 52.6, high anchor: 55.6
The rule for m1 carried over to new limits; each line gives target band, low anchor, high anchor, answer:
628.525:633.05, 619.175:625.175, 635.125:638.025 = -0.18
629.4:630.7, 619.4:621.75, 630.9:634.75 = 0.01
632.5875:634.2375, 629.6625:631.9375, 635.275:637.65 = -0.03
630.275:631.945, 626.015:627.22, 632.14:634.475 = 0.02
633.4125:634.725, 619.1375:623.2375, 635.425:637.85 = -0.07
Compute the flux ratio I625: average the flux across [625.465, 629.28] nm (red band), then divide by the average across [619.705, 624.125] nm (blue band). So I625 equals 1.1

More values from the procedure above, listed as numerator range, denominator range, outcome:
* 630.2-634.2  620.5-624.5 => 1.08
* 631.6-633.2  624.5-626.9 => 1.04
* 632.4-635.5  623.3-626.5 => 1.02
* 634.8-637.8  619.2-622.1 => 1.10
